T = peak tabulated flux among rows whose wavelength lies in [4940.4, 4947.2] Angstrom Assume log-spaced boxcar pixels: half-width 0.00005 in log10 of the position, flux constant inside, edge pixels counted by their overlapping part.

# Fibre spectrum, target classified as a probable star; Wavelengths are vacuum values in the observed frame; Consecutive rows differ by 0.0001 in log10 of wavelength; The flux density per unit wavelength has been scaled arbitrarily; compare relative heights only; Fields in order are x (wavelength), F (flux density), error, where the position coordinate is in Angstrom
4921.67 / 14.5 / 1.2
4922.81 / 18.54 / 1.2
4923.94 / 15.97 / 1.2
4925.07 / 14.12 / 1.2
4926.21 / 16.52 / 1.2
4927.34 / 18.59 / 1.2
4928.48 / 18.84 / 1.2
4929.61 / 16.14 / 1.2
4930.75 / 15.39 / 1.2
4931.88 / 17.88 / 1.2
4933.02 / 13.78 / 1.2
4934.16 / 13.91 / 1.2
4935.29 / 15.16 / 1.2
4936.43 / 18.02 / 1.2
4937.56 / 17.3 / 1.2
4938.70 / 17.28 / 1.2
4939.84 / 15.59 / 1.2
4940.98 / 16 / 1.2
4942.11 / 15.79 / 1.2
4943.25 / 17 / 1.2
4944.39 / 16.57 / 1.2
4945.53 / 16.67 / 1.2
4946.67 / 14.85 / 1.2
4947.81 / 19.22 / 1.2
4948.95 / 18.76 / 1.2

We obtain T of 17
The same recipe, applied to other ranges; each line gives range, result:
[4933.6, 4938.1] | 18.02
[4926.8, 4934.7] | 18.84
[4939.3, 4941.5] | 16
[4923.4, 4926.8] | 16.52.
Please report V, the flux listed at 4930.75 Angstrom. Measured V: 15.39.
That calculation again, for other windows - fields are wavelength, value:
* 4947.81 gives 19.22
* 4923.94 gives 15.97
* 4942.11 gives 15.79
